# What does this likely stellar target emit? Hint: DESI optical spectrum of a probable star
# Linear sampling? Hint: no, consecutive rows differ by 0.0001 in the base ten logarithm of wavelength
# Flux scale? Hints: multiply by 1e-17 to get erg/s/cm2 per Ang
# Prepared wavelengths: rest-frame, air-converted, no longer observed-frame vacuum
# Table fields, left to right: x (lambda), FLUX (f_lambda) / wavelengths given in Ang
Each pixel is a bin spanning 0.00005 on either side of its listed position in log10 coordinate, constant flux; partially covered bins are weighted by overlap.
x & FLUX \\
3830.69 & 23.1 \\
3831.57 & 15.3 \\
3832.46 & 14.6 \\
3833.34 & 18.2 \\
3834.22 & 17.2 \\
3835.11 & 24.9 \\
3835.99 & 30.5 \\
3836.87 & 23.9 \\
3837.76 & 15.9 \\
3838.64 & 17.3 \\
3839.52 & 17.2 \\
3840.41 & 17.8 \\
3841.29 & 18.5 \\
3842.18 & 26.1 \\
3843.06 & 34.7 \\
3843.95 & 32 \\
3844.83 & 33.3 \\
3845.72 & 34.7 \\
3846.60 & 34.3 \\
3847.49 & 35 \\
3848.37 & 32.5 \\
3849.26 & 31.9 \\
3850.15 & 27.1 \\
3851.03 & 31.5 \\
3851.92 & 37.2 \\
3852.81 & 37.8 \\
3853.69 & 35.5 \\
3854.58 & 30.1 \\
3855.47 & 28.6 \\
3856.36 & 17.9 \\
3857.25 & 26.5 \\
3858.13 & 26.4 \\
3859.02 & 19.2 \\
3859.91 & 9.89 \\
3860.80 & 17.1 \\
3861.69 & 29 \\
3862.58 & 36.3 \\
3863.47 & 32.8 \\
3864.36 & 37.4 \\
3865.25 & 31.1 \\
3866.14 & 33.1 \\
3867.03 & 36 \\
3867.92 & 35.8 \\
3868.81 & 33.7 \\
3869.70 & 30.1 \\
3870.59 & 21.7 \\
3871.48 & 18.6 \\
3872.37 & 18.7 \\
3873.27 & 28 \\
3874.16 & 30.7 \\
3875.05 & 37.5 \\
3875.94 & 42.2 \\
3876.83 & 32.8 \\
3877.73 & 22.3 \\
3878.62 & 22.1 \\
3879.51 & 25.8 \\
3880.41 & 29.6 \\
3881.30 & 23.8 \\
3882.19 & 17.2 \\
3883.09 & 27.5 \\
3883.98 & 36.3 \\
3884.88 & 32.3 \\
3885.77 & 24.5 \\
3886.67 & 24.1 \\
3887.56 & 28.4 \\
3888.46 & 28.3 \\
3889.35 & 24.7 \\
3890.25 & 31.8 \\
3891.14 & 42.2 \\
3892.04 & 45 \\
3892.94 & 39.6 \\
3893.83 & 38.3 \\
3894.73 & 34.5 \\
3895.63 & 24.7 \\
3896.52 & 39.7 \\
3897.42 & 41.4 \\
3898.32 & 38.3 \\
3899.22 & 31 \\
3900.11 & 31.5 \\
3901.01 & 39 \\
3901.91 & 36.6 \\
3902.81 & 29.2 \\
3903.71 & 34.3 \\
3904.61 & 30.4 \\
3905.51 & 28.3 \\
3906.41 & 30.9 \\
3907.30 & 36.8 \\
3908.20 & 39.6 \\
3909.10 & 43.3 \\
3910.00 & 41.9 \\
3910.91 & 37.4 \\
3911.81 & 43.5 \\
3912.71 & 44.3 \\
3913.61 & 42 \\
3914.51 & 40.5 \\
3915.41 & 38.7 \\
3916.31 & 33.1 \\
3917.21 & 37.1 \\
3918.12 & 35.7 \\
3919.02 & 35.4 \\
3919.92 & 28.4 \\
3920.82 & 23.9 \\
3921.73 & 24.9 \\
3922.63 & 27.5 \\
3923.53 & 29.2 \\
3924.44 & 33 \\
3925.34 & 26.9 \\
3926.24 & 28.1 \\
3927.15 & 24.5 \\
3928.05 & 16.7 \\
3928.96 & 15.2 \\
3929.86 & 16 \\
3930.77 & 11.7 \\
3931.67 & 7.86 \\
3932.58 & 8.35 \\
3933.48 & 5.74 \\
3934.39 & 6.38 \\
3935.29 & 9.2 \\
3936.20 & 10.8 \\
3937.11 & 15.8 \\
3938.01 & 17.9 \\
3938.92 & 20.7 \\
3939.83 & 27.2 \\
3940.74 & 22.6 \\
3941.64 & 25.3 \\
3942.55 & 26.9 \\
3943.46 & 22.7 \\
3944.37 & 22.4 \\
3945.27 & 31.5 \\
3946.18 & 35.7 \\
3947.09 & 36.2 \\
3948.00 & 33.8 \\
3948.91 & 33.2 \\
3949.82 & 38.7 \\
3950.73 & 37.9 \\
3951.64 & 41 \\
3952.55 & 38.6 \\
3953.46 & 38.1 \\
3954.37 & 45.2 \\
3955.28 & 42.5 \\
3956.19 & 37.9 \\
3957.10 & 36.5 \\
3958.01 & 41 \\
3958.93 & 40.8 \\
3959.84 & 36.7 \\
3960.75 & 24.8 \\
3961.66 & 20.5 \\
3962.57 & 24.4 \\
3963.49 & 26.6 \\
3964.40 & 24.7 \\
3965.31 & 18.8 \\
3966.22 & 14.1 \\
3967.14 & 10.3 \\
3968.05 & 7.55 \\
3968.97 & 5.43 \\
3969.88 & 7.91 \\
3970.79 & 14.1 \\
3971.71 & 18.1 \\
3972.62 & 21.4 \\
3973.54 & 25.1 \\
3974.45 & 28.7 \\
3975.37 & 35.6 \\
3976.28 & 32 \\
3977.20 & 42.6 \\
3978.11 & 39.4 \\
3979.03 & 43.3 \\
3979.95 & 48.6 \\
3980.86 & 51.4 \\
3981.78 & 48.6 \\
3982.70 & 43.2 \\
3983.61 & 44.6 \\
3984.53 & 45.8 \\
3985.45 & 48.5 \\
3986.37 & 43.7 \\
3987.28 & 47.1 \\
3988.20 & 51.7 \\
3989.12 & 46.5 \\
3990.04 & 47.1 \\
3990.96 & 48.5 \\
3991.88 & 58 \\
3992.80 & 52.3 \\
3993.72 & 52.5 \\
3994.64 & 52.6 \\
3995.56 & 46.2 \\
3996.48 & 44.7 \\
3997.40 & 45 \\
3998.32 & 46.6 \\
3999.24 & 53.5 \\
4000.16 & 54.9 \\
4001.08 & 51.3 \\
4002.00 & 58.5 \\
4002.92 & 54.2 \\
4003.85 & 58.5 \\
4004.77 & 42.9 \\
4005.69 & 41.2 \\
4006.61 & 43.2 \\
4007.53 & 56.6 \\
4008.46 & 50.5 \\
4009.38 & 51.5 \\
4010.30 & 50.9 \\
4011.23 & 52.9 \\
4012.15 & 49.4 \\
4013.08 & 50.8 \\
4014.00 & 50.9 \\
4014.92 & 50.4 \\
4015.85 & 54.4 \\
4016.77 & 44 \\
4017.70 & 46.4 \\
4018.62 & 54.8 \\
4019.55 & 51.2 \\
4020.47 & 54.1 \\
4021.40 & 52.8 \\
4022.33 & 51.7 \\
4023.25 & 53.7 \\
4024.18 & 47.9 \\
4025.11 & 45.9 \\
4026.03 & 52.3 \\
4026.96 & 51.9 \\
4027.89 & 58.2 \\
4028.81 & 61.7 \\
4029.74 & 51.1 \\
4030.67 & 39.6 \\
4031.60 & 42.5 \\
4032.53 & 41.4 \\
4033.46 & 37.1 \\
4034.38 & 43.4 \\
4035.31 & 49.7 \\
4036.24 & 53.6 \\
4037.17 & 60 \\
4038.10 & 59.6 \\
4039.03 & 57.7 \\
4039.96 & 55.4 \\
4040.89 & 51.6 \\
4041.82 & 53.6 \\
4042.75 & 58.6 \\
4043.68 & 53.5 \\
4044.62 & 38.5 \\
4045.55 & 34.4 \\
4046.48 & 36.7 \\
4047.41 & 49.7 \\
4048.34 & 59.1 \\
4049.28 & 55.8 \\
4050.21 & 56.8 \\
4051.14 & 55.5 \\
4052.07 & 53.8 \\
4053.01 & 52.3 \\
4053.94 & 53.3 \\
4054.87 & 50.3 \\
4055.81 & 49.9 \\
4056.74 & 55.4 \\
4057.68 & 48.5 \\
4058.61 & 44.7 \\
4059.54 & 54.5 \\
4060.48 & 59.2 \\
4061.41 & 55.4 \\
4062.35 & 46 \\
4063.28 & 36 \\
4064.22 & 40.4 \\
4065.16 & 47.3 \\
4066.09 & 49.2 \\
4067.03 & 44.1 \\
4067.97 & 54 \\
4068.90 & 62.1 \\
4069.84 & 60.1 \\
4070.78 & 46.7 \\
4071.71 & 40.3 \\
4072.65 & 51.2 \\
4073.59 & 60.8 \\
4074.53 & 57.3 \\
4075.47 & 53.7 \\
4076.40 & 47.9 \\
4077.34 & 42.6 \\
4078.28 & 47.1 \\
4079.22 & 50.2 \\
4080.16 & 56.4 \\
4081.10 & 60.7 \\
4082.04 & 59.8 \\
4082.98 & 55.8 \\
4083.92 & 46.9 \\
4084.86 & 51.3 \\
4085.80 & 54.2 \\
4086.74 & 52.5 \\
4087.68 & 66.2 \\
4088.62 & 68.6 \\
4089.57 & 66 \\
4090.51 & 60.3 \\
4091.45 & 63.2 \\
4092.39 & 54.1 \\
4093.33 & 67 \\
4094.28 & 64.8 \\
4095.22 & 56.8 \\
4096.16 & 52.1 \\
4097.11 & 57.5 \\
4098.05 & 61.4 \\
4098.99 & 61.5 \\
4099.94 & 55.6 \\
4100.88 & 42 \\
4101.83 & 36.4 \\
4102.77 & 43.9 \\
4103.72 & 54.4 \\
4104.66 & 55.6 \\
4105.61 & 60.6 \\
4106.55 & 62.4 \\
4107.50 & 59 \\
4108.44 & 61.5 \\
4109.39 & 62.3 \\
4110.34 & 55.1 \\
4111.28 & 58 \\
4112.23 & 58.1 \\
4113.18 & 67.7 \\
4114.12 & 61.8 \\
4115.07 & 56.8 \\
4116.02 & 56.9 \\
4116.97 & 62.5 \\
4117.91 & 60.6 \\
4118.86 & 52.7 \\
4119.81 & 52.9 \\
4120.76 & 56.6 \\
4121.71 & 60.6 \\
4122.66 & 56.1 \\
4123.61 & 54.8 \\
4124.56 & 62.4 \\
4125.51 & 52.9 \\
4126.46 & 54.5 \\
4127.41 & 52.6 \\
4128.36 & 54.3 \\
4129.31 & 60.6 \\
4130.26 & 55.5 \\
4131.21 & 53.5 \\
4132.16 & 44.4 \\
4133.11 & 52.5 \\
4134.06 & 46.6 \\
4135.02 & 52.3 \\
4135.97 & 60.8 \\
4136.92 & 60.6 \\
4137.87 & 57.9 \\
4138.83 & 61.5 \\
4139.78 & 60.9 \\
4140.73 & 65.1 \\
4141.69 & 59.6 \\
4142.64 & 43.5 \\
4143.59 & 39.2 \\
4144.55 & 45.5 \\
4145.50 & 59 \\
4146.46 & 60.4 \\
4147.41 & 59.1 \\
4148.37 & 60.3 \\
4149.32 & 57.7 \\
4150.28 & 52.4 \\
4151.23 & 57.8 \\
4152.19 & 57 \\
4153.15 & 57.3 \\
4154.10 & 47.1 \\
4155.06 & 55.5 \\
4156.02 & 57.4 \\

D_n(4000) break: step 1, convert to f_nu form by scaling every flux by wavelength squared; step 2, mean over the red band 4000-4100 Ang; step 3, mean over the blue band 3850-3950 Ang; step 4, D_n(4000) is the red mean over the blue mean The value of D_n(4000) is 1.9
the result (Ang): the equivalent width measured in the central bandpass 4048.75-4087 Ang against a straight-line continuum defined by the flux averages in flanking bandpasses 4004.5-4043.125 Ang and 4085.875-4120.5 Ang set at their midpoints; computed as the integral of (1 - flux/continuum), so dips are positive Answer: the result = 2.1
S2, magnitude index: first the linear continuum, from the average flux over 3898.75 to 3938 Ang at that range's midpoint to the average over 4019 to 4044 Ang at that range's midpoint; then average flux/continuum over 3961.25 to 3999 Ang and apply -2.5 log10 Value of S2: 0.15 mag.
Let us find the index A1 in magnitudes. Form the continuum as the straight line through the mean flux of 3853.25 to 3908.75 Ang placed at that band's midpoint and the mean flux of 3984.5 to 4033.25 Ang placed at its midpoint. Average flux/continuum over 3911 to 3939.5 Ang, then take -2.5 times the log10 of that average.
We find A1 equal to 0.43 mag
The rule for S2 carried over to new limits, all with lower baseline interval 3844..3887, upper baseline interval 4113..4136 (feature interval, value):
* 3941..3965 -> 0.16 mag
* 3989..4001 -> -0.18 mag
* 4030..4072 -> -0.04 mag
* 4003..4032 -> -0.13 mag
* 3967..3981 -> 0.45 mag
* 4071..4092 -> -0.07 mag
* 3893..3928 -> -0.02 mag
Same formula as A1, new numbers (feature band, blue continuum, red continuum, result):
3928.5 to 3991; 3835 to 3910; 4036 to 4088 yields 0.35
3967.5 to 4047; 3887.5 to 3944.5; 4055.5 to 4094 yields -0.07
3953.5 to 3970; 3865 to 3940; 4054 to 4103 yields 0.36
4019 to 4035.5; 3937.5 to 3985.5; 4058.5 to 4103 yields -0.14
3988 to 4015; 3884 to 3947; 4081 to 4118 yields -0.19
